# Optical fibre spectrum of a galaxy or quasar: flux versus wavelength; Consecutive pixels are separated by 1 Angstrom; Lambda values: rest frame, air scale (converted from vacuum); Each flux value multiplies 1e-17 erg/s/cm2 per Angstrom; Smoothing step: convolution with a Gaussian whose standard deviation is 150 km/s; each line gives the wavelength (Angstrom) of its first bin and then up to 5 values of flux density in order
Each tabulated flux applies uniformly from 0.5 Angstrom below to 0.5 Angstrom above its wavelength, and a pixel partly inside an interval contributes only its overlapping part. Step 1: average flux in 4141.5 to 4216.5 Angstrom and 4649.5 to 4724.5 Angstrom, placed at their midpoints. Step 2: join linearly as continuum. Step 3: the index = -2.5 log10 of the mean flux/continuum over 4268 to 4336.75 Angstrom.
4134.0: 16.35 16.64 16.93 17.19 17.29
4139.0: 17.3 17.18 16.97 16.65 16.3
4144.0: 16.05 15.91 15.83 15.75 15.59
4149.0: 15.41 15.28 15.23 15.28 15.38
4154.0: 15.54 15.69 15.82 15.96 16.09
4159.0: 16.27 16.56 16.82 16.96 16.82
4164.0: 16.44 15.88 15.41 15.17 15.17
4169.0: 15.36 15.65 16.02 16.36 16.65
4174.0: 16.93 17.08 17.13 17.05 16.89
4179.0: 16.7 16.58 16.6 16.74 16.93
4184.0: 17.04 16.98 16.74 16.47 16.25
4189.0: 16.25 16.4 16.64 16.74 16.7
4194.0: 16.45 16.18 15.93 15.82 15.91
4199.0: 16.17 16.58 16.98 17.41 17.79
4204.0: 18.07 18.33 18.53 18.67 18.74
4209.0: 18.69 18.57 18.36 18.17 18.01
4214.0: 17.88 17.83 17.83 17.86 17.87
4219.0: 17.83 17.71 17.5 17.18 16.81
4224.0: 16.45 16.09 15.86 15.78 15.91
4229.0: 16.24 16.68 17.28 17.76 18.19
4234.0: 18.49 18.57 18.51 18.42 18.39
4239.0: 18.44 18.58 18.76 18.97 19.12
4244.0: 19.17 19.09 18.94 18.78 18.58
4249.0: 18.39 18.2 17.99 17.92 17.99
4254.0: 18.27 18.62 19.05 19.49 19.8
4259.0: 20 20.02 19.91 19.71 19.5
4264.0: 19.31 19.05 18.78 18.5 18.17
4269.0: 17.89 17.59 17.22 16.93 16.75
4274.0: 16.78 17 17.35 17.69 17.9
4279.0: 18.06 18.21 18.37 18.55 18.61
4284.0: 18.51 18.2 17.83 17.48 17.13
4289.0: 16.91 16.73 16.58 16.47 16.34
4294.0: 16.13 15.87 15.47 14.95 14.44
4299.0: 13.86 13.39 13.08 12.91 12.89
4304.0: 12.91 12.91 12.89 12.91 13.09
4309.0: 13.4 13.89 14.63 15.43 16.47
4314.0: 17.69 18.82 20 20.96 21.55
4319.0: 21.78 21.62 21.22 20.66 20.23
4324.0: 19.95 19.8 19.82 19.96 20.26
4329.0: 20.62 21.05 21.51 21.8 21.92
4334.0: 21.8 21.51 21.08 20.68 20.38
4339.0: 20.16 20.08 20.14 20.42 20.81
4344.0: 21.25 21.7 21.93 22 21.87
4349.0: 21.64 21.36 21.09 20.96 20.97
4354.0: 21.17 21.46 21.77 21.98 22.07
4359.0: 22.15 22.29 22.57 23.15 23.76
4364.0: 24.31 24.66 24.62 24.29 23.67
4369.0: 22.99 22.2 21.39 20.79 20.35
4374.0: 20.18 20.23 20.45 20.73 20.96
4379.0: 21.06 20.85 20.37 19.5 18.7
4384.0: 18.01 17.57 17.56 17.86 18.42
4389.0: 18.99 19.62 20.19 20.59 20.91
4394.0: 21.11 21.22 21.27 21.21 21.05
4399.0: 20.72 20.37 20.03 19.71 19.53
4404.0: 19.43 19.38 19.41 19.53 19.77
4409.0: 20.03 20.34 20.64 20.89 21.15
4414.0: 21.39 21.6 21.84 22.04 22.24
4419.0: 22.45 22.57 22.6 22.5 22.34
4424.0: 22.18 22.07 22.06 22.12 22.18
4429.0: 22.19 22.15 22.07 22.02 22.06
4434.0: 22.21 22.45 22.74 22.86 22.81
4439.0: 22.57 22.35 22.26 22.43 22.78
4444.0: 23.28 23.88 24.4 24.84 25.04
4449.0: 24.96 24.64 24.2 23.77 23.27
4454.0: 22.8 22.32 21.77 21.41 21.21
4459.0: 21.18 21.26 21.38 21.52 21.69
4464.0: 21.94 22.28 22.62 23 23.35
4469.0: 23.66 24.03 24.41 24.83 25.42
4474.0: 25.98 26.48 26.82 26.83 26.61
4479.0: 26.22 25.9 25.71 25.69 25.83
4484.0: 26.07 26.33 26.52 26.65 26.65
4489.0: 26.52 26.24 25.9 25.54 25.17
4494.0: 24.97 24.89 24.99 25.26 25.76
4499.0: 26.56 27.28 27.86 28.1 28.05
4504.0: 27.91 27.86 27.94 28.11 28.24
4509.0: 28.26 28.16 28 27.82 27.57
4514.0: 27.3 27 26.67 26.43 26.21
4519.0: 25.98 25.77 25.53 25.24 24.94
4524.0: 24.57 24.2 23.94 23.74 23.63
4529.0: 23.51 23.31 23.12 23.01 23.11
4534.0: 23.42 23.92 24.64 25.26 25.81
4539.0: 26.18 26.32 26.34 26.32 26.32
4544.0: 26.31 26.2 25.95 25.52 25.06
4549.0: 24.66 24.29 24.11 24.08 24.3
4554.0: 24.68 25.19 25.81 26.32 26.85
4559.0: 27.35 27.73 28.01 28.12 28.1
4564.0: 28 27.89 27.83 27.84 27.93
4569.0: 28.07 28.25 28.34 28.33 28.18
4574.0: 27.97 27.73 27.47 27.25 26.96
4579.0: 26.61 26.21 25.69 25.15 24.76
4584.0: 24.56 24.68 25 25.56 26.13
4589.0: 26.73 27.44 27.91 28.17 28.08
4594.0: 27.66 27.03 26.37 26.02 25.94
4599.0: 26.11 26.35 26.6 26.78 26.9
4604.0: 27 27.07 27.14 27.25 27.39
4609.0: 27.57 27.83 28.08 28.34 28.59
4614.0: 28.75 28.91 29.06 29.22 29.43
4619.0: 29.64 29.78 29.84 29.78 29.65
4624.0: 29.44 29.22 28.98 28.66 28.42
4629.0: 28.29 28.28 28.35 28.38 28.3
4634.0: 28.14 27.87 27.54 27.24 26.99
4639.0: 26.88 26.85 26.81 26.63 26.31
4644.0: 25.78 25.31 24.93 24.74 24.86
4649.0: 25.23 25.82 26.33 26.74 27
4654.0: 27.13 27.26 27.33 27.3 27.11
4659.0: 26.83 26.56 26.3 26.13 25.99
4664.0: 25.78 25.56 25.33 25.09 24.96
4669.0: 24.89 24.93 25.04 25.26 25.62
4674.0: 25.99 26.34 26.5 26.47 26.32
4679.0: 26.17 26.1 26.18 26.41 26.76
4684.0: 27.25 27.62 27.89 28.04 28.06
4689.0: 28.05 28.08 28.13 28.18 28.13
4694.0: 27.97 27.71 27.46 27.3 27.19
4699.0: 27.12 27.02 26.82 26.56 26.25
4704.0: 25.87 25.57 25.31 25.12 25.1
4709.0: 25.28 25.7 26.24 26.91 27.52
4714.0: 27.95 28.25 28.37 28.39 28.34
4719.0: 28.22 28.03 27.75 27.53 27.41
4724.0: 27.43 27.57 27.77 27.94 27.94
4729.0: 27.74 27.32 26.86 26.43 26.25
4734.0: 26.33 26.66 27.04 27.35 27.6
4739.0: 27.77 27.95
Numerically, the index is 0.09 mag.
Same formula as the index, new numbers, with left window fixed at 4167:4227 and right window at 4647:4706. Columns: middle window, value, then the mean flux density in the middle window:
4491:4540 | -0.11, 25.9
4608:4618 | -0.13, 28.5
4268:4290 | 0.06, 17.7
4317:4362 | -0.07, 21.2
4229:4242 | -0.02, 18.1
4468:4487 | -0.14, 25.7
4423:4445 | -0.03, 22.4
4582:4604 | -0.06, 26.4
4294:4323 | 0.19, 16.1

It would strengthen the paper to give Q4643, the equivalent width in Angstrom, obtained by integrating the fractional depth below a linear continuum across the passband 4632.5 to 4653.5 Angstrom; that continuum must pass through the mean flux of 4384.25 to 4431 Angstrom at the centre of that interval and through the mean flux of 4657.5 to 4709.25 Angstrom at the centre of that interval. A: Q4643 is -0.7 Angstrom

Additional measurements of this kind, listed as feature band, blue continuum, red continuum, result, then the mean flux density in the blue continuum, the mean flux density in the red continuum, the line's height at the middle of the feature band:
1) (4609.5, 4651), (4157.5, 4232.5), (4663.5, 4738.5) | -3.87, 16.9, 26.8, 25.5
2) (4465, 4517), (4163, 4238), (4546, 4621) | -3.43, 17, 27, 24.6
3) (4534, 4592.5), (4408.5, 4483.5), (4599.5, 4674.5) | -1.88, 23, 27.2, 25.6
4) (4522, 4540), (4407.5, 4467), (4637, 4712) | -0.21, 22.3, 26.4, 23.9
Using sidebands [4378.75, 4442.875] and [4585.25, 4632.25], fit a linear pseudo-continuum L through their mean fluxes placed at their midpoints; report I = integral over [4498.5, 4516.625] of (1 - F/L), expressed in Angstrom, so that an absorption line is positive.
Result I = -2.5 Angstrom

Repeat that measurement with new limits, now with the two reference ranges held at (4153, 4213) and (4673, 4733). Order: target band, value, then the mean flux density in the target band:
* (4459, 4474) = -0.41 Angstrom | 23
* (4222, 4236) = 0.52 Angstrom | 17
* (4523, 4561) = -1.83 Angstrom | 25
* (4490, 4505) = -2.19 Angstrom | 26.4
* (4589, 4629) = -4.39 Angstrom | 28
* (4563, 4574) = -1.64 Angstrom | 28.1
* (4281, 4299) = 1.96 Angstrom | 16.8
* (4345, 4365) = -1.91 Angstrom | 22.1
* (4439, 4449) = -0.72 Angstrom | 23.5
